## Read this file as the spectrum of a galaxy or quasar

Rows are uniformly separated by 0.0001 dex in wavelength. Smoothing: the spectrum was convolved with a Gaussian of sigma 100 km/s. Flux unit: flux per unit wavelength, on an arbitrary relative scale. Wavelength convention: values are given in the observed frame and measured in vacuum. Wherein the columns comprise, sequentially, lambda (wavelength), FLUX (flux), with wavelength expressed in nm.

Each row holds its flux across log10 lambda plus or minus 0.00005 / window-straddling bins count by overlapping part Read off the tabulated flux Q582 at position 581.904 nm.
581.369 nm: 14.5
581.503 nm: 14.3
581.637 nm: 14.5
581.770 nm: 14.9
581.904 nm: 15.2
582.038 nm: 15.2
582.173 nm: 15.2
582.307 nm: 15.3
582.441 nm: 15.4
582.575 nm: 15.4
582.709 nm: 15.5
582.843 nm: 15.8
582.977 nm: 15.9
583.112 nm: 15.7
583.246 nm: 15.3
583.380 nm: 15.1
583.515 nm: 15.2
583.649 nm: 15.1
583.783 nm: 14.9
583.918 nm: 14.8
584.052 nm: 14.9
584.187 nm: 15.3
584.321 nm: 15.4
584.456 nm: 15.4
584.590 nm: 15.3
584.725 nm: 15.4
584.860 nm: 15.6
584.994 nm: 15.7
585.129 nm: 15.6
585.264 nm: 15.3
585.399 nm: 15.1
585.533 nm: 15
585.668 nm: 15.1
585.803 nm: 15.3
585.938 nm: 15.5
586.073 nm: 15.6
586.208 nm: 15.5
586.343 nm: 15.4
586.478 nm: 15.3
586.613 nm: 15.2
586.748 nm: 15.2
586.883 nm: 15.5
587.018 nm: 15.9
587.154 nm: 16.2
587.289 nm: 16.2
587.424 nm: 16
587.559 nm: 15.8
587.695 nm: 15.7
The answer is 15.2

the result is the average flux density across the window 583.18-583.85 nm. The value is 15.1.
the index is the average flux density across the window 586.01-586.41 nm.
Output 15.5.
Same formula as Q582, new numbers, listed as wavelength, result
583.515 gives 15.2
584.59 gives 15.3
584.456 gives 15.4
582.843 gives 15.8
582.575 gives 15.4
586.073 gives 15.6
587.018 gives 15.9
